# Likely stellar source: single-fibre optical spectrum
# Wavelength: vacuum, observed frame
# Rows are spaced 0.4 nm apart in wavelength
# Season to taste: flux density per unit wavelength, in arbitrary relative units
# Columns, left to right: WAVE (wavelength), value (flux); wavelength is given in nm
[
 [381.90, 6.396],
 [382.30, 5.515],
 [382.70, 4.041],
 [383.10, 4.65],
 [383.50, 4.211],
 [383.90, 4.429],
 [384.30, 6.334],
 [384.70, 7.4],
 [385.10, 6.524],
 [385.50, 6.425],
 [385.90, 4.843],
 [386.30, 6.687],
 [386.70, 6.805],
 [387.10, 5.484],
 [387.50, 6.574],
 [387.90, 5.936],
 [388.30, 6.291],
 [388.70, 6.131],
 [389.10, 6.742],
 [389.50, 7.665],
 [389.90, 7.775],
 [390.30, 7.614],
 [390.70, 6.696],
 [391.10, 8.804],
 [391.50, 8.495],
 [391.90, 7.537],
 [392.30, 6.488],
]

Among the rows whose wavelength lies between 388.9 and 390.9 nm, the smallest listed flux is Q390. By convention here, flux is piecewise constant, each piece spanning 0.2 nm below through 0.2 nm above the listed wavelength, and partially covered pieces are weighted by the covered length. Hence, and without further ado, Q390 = 6.696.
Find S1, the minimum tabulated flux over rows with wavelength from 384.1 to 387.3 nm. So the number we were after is 4.843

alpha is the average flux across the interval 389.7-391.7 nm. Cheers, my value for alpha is 7.88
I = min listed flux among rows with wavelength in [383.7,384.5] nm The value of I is 4.429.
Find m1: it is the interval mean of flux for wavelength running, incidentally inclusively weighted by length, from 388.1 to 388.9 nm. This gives 6.21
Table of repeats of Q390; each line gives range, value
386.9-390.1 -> 5.484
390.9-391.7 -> 8.495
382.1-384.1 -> 4.041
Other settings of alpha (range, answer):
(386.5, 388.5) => 6.22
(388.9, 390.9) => 7.3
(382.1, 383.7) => 4.6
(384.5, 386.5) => 6.38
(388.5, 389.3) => 6.44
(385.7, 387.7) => 6.08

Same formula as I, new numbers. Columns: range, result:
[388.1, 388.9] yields 6.131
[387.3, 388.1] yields 5.936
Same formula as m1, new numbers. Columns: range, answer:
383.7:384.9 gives 6.05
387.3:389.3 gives 6.33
